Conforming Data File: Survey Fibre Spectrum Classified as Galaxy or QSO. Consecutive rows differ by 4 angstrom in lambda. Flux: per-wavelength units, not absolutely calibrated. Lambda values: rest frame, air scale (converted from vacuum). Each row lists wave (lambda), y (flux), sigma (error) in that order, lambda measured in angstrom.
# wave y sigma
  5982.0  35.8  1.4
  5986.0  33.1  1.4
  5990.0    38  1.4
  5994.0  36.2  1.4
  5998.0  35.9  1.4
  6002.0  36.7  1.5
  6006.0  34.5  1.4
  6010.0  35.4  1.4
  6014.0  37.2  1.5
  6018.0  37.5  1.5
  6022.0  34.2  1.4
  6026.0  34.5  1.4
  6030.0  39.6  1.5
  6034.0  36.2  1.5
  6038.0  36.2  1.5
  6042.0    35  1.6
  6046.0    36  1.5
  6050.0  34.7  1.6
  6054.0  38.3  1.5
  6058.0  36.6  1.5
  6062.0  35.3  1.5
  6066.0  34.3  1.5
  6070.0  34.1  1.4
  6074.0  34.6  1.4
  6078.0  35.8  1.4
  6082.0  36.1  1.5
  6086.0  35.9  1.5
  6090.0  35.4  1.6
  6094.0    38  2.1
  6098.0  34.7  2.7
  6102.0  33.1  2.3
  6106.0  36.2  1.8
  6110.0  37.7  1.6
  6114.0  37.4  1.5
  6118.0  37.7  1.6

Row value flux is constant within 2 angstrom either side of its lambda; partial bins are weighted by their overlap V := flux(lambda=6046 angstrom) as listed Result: 36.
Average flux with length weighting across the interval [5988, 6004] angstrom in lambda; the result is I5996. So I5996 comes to 36.7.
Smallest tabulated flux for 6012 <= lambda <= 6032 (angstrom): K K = 34.2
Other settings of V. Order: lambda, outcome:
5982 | 35.8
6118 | 37.7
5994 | 36.2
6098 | 34.7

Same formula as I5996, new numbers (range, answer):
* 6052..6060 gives 37.5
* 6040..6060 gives 36.1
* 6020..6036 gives 36.1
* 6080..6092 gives 35.8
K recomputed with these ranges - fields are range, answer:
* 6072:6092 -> 34.6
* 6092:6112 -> 33.1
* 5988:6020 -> 34.5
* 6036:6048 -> 35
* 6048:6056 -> 34.7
